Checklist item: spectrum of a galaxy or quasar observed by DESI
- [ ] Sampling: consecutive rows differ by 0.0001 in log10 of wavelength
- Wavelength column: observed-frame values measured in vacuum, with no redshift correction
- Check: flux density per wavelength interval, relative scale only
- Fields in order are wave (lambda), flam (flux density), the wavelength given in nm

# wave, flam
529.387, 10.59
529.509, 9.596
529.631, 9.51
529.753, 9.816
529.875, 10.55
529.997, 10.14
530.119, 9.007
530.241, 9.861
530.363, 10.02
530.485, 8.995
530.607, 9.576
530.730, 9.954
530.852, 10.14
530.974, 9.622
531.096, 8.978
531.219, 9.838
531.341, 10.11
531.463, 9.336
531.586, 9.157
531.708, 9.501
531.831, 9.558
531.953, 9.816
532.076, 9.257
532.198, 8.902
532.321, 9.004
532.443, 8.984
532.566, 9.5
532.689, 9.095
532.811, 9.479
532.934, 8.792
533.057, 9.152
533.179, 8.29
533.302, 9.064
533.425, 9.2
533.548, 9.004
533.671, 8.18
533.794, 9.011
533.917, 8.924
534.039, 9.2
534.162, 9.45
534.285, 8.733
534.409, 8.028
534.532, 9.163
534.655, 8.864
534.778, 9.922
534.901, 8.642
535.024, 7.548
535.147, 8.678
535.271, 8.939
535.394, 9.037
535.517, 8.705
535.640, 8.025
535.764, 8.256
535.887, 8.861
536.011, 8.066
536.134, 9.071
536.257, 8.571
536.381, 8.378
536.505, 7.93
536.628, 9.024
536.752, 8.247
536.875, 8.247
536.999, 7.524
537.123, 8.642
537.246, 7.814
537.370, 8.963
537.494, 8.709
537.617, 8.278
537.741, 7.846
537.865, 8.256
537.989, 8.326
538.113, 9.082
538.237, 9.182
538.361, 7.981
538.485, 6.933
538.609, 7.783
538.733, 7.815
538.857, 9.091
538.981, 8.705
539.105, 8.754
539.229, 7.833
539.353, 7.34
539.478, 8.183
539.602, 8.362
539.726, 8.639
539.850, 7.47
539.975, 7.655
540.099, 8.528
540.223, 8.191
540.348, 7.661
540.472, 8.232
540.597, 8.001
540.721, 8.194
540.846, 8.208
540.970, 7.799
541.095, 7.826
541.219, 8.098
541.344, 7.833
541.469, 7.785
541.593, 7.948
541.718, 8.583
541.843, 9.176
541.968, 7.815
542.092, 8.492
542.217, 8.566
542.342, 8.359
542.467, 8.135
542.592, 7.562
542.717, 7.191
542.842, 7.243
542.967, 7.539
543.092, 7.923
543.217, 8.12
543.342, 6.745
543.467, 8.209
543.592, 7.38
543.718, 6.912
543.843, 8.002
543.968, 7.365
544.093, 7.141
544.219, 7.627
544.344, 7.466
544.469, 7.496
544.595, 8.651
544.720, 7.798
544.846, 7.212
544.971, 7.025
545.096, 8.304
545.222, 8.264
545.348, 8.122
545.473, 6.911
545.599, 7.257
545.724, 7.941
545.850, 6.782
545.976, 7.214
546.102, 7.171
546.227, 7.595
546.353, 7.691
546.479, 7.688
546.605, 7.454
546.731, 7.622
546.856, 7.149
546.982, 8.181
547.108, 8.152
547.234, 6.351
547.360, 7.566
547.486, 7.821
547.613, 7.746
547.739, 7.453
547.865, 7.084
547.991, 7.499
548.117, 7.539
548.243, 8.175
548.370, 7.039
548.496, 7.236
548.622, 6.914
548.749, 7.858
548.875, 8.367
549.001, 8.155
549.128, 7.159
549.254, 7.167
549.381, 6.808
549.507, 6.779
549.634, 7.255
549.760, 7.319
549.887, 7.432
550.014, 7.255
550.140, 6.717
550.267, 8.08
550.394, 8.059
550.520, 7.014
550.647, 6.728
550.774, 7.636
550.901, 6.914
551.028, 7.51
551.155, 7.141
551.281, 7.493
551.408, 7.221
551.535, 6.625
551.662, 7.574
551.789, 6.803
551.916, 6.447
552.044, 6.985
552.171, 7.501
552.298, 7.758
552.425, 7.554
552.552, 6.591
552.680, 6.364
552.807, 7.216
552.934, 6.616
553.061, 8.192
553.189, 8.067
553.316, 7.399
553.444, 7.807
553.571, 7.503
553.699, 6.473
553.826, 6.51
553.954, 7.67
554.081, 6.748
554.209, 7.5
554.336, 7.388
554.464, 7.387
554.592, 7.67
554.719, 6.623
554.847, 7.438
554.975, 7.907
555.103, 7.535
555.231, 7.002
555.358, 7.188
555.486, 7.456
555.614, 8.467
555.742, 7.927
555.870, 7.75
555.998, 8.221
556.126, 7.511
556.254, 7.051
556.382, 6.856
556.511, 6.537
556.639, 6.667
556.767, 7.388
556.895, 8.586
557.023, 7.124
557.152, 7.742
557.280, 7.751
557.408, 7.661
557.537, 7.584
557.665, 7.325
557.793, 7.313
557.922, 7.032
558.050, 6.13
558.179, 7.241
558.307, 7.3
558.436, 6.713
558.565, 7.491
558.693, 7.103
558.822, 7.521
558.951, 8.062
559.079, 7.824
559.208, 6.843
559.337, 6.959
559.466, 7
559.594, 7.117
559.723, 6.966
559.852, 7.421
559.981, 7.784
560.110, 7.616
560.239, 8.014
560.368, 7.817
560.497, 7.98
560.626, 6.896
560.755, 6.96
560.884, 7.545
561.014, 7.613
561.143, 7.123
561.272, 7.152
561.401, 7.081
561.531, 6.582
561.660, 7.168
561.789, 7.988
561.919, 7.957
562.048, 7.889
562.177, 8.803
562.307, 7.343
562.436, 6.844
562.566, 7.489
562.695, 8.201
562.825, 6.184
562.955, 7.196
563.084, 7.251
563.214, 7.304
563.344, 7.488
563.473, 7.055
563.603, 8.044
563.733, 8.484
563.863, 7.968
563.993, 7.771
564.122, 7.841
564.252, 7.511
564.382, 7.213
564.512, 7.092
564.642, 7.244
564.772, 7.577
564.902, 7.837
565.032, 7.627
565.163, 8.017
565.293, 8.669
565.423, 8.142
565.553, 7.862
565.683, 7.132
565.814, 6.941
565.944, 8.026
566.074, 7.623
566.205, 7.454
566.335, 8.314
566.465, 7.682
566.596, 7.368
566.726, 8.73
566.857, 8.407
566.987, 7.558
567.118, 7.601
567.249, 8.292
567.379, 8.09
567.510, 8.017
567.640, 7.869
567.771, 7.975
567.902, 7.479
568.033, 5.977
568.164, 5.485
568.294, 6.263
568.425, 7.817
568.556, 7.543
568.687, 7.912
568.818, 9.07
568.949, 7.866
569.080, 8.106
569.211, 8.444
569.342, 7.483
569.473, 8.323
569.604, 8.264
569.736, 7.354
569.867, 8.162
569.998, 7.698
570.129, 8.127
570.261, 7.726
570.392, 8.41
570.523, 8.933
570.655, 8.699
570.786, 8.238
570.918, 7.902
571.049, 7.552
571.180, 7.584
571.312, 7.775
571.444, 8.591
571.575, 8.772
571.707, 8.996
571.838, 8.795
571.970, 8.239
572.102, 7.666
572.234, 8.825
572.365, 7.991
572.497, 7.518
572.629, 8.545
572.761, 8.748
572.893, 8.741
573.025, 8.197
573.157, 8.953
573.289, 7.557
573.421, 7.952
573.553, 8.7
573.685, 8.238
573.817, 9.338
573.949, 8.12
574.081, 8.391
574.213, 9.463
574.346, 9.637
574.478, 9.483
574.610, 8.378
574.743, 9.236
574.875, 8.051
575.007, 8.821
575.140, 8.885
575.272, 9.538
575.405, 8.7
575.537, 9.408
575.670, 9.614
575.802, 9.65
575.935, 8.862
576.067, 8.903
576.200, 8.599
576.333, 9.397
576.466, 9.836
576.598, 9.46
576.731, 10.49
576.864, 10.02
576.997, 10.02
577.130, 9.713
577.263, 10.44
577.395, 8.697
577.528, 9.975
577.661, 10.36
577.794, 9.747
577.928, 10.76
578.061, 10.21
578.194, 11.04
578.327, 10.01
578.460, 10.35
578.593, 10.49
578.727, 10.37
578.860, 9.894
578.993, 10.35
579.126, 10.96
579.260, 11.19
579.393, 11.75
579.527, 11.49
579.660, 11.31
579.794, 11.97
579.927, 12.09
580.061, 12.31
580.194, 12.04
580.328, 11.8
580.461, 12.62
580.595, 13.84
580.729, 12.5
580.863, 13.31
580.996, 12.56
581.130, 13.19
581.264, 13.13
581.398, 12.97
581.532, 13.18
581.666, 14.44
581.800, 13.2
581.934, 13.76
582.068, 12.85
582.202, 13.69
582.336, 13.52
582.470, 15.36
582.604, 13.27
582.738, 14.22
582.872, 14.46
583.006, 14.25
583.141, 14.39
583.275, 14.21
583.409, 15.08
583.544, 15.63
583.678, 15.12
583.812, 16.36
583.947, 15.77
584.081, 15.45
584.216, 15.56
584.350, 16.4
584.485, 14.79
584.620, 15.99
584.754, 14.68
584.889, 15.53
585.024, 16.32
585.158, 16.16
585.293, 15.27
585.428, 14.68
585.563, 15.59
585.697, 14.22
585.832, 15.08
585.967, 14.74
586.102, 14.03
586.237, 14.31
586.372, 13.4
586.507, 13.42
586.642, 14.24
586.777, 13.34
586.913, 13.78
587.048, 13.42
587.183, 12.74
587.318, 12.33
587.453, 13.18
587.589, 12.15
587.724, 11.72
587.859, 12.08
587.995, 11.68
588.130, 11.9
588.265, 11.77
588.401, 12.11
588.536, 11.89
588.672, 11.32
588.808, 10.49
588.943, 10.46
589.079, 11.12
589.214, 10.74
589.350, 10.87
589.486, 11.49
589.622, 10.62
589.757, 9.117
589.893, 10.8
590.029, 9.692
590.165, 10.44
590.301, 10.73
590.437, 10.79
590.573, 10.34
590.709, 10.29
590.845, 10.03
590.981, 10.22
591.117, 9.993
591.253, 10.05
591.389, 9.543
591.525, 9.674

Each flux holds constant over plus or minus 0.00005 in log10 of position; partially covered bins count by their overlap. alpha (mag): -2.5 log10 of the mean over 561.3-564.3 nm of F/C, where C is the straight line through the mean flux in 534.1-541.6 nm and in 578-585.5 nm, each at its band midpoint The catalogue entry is 0.43 mag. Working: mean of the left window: 8.33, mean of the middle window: 7.54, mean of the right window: 13.4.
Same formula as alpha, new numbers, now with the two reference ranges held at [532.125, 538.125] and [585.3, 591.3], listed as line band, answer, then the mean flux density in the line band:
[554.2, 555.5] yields 0.32 mag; 7.37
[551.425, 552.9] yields 0.35 mag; 7.03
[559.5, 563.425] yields 0.36 mag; 7.42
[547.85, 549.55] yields 0.27 mag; 7.43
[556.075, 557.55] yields 0.34 mag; 7.36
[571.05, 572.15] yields 0.31 mag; 8.27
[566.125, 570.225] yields 0.35 mag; 7.76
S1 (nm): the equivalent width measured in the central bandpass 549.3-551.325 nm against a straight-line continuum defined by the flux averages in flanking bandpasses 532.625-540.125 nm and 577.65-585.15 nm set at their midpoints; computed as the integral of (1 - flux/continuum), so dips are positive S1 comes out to 0.547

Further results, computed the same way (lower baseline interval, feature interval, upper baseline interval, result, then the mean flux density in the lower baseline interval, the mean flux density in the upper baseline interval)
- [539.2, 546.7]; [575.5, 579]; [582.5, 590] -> 0.70 nm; 7.8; 13.5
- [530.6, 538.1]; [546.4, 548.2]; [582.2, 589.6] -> 0.46 nm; 8.87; 13.7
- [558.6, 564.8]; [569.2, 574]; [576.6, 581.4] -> 0.67 nm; 7.46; 11.2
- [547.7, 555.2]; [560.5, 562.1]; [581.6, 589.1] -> 0.32 nm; 7.3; 13.9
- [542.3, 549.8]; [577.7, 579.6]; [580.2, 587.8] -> 0.37 nm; 7.53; 14.1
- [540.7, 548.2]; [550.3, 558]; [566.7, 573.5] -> 0.48 nm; 7.7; 8.01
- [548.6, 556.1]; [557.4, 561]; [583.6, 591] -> 0.47 nm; 7.34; 12.9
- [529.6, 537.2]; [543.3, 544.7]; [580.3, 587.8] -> 0.35 nm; 9.04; 14.1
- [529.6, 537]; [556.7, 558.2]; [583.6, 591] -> 0.47 nm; 9.06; 12.9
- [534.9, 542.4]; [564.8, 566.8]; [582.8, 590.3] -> 0.60 nm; 8.27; 13.4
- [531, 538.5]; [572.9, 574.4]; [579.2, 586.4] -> 0.51 nm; 8.79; 14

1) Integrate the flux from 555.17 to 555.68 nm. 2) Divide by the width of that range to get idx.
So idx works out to 7.54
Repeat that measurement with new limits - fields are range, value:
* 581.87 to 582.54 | 13.8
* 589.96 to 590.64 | 10.4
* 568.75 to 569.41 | 8.2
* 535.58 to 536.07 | 8.29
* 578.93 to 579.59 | 11.1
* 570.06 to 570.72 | 8.37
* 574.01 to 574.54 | 9.23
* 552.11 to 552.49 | 7.61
